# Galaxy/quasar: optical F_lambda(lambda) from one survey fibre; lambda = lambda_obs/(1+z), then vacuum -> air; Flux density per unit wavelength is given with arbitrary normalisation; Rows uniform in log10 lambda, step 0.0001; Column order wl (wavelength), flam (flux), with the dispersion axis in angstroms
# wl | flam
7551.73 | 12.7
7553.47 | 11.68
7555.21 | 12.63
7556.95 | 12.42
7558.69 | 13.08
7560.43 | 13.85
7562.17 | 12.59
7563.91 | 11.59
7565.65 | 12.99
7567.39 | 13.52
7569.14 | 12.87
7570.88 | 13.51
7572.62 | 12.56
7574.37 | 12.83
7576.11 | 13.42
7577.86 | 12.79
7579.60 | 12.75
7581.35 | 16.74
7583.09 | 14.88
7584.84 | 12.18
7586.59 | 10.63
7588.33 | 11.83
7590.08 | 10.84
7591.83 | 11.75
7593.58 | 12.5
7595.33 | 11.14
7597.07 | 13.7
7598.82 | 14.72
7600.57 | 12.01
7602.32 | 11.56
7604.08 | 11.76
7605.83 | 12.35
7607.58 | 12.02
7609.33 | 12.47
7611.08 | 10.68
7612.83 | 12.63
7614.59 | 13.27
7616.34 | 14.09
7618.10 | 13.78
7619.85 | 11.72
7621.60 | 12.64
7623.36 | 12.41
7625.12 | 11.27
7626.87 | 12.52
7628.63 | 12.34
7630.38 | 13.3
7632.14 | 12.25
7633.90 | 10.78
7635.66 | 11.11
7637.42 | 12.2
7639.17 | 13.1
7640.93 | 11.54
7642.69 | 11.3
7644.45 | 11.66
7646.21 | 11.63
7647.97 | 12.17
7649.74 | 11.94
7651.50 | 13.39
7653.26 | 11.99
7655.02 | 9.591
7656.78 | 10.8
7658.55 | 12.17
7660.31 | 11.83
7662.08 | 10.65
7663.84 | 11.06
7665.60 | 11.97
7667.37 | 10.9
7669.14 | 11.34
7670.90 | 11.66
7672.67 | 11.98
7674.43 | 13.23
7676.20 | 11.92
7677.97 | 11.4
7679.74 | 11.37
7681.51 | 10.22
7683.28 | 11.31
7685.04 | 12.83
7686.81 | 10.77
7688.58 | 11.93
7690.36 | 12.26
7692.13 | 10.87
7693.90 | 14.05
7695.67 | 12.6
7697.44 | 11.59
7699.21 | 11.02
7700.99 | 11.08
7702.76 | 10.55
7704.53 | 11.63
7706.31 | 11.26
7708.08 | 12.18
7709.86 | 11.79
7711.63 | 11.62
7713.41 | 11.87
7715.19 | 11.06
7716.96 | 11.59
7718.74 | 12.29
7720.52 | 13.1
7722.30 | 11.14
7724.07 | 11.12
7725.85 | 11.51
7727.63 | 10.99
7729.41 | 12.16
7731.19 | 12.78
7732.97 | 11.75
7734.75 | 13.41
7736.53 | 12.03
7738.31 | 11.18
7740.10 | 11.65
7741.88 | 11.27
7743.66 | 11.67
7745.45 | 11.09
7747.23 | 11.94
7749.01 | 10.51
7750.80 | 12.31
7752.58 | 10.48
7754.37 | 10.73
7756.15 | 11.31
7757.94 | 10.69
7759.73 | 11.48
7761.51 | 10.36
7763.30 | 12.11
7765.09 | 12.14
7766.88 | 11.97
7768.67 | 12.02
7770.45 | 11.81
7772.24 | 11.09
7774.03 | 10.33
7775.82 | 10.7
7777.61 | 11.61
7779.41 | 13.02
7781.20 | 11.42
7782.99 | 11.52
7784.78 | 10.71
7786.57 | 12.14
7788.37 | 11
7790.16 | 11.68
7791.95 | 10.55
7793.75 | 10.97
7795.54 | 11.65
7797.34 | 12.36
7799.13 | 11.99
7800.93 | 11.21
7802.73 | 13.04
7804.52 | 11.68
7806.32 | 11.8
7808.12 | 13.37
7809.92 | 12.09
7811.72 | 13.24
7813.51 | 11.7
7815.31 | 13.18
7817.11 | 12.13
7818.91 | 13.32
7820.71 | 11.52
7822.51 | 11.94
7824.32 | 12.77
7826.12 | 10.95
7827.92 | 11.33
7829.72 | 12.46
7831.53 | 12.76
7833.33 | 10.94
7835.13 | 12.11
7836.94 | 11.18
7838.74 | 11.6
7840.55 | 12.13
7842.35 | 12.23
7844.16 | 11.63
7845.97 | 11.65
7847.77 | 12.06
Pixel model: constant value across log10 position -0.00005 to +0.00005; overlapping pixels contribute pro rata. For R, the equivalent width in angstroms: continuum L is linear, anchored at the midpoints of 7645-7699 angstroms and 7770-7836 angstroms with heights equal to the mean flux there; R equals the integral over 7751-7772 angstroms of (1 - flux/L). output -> 0.7 angstroms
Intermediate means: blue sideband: 11.7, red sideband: 11.8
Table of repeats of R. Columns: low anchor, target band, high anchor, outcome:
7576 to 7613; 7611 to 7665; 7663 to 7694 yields 0.26 angstroms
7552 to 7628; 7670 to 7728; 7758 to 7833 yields 2.38 angstroms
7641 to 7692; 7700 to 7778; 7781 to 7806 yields 0.40 angstroms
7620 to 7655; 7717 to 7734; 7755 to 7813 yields -0.10 angstroms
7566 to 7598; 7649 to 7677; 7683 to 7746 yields 1.19 angstroms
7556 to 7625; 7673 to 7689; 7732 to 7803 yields 0.55 angstroms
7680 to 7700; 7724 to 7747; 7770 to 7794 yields -0.44 angstroms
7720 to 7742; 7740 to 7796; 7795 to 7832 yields 3.01 angstroms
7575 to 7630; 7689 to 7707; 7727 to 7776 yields 0.29 angstroms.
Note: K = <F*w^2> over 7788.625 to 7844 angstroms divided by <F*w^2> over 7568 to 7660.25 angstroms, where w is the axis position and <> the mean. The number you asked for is 1.02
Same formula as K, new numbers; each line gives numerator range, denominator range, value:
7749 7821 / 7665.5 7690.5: 1.03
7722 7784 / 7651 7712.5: 1.01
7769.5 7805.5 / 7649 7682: 1.03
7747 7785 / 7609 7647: 0.97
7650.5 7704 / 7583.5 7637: 0.97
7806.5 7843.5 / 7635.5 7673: 1.09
